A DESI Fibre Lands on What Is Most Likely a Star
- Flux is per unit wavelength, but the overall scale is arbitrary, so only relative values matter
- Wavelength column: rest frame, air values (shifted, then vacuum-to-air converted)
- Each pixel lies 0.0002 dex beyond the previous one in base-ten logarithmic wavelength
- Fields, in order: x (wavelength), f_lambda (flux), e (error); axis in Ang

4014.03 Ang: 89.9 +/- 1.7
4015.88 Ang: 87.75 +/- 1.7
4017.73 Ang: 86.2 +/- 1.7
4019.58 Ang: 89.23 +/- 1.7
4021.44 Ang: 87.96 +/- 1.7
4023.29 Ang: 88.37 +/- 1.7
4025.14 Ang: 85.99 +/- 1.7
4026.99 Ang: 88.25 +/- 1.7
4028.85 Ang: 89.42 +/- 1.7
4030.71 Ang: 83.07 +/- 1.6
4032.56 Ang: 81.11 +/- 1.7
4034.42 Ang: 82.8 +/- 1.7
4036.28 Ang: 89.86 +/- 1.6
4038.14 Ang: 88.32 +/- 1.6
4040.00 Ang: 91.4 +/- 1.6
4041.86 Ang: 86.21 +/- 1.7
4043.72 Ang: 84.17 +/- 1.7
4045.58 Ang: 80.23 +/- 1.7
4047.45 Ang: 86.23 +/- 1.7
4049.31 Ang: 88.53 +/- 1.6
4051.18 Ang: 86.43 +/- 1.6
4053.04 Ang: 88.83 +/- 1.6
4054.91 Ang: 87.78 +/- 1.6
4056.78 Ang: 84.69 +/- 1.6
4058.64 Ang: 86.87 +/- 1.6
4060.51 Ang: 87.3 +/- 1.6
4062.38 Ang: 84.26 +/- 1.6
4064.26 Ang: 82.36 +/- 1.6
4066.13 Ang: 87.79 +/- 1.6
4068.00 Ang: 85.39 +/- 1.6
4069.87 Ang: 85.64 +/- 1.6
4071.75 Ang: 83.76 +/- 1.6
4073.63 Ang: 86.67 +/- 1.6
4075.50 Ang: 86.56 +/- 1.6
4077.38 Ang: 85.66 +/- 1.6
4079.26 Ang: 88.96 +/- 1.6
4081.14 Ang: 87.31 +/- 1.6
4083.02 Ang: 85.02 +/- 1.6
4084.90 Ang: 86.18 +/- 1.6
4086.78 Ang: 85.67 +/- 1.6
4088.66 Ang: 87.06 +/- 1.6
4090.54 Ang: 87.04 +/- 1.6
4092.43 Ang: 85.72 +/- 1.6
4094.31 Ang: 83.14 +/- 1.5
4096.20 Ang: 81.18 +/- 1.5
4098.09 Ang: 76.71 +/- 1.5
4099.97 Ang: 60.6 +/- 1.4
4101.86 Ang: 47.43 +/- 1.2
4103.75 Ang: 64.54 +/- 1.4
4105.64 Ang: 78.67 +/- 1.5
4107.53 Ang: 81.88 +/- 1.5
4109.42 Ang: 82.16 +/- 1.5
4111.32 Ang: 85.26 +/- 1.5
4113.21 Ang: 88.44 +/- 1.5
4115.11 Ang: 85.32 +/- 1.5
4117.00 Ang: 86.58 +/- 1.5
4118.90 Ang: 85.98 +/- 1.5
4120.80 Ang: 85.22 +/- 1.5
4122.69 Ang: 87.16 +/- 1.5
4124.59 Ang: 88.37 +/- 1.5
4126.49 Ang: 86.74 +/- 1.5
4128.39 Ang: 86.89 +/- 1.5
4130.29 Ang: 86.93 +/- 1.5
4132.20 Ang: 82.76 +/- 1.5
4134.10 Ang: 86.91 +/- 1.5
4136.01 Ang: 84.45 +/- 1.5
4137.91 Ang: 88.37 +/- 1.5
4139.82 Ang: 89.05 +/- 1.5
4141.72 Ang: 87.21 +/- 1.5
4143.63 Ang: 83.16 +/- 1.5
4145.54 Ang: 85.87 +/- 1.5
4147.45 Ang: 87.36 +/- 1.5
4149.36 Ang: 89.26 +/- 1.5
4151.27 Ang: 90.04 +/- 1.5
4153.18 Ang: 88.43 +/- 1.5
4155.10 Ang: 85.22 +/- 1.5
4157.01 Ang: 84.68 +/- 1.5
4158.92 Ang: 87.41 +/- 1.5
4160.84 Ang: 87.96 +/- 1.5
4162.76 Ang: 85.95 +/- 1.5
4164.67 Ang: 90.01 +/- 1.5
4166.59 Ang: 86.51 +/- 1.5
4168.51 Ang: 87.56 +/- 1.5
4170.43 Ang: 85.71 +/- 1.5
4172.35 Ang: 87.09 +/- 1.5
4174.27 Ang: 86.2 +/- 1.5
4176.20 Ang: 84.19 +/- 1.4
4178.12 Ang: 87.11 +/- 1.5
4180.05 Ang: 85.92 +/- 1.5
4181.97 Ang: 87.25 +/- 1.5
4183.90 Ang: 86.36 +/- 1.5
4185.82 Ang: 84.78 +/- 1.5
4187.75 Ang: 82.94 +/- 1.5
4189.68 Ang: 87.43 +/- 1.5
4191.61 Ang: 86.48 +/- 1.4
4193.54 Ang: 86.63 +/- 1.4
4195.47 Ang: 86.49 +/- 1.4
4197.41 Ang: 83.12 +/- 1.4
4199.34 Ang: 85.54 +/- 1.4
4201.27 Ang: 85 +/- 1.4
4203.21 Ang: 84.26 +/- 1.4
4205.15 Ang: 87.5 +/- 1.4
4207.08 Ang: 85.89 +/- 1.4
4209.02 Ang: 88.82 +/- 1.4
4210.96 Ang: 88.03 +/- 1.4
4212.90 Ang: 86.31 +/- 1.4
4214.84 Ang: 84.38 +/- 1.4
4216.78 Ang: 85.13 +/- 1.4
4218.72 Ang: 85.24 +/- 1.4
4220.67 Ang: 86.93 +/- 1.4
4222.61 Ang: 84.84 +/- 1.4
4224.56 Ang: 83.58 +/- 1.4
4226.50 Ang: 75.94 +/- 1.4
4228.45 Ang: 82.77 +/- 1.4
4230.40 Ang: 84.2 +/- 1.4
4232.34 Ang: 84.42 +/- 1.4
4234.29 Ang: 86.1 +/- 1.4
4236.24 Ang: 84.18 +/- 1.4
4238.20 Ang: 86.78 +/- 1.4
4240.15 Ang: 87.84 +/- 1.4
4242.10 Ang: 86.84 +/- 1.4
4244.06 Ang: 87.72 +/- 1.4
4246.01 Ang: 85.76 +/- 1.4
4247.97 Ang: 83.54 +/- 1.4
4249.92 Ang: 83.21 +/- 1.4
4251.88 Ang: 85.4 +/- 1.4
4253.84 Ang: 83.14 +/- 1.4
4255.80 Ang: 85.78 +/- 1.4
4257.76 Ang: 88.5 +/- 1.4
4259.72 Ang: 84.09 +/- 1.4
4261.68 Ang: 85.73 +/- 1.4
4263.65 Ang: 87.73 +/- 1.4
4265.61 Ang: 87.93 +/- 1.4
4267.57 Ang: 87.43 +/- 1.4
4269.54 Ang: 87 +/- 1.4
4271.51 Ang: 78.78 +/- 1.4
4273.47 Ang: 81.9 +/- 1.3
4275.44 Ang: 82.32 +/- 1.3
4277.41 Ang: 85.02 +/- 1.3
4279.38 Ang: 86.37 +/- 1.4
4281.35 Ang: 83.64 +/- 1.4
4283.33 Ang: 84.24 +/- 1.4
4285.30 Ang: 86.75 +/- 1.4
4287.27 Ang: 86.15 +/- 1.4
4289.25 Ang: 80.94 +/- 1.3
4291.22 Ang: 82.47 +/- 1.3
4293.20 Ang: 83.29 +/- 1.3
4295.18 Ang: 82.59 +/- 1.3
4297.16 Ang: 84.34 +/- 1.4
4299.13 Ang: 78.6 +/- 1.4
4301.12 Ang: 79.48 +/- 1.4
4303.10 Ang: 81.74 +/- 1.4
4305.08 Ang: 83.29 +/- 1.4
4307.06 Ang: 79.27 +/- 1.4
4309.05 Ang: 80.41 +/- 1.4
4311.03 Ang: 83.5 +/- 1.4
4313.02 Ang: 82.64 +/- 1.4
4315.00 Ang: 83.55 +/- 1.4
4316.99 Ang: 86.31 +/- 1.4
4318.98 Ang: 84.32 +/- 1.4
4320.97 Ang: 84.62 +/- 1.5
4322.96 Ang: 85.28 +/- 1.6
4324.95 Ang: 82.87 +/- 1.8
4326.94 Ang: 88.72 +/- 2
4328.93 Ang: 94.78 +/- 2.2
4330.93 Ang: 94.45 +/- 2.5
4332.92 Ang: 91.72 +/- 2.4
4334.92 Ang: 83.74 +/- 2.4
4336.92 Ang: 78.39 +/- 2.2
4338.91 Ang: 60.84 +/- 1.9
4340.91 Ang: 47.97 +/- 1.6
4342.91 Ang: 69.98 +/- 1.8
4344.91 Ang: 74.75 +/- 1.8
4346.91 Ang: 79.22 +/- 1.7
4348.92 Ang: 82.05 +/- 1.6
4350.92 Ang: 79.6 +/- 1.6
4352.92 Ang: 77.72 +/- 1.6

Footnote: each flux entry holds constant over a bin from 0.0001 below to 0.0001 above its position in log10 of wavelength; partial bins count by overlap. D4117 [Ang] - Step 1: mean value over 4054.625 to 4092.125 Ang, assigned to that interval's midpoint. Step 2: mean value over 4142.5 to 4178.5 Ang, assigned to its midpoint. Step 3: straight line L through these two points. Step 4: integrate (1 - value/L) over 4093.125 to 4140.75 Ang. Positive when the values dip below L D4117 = 2.6 Ang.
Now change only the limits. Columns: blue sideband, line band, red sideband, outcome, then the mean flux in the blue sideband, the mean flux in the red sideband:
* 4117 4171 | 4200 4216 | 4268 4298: -0.16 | 86.8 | 83.8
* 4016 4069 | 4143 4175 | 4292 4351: -1.07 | 86.4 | 81.1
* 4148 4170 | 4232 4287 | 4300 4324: -0.57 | 87.5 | 82.8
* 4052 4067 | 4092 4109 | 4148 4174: 2.64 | 86.2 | 87.4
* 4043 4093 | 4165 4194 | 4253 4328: -0.42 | 86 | 84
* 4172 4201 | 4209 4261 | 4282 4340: -0.16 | 85.8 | 83.4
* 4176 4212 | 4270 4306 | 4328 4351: -0.94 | 86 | 78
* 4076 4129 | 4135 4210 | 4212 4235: -2.86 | 82.2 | 84.1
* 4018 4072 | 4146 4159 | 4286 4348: -0.48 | 86.3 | 81.3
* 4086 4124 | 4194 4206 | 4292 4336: -0.45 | 80.4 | 84.5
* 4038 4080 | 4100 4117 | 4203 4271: 1.90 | 86.2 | 85.5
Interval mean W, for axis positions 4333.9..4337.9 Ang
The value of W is 81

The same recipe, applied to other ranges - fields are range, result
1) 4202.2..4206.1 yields 85.7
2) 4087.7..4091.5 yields 87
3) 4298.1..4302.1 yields 79.1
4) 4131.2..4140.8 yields 86.3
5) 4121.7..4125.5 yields 87.9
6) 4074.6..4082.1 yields 87.1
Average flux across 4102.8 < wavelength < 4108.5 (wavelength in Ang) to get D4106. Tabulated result 75.1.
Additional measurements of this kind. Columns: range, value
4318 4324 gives 84.7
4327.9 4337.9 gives 88.6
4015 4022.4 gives 87.7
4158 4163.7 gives 87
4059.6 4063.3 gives 85.8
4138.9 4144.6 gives 86.5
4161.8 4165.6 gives 88.1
